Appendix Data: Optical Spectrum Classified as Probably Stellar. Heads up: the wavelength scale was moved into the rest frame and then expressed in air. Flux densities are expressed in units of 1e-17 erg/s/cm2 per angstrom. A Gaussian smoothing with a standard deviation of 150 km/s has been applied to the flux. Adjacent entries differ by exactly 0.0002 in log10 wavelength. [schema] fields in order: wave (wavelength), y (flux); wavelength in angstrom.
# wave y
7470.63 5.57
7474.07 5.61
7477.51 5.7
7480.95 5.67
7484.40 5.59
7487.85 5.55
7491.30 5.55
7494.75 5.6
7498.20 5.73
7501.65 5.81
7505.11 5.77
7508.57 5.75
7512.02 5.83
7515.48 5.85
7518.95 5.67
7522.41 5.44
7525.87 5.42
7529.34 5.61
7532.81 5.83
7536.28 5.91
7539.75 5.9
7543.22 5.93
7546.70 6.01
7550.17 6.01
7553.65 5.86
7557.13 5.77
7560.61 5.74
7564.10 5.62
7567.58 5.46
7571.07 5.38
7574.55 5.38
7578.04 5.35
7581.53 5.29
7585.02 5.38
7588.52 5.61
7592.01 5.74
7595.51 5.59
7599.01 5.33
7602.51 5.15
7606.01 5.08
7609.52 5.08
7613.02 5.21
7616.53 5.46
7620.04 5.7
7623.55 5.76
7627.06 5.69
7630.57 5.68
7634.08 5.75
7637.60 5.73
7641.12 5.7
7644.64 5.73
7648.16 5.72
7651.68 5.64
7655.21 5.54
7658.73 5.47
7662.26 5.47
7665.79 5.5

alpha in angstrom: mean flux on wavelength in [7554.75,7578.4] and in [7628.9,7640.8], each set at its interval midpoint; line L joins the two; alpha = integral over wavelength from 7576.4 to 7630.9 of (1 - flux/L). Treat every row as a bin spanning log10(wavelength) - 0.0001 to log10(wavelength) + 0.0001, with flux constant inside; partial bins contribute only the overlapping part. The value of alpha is 2.0 angstrom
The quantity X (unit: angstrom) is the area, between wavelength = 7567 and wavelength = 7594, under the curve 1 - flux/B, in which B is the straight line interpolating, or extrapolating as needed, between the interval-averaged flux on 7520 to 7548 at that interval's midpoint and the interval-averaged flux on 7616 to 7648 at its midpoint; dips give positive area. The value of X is 1.3 angstrom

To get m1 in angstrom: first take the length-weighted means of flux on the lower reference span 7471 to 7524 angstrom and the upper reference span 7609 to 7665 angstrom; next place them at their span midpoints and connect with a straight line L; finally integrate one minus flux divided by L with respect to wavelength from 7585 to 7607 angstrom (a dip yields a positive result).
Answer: 0.8 angstrom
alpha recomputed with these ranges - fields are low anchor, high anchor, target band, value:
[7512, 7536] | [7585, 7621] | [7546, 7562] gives -0.9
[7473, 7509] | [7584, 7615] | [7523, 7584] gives -2.0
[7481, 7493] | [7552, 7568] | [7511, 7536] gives -0.1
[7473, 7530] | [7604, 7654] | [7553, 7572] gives -0.1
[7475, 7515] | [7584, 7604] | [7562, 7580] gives 0.3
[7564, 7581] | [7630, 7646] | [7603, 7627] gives 0.9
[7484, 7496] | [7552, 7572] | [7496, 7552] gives -1.7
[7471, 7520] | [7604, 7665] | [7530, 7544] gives -0.5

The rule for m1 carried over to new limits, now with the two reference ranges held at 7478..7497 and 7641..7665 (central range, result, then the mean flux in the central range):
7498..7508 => -0.31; 5.77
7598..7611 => 1.04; 5.15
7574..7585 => 0.51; 5.34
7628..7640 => -0.25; 5.72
